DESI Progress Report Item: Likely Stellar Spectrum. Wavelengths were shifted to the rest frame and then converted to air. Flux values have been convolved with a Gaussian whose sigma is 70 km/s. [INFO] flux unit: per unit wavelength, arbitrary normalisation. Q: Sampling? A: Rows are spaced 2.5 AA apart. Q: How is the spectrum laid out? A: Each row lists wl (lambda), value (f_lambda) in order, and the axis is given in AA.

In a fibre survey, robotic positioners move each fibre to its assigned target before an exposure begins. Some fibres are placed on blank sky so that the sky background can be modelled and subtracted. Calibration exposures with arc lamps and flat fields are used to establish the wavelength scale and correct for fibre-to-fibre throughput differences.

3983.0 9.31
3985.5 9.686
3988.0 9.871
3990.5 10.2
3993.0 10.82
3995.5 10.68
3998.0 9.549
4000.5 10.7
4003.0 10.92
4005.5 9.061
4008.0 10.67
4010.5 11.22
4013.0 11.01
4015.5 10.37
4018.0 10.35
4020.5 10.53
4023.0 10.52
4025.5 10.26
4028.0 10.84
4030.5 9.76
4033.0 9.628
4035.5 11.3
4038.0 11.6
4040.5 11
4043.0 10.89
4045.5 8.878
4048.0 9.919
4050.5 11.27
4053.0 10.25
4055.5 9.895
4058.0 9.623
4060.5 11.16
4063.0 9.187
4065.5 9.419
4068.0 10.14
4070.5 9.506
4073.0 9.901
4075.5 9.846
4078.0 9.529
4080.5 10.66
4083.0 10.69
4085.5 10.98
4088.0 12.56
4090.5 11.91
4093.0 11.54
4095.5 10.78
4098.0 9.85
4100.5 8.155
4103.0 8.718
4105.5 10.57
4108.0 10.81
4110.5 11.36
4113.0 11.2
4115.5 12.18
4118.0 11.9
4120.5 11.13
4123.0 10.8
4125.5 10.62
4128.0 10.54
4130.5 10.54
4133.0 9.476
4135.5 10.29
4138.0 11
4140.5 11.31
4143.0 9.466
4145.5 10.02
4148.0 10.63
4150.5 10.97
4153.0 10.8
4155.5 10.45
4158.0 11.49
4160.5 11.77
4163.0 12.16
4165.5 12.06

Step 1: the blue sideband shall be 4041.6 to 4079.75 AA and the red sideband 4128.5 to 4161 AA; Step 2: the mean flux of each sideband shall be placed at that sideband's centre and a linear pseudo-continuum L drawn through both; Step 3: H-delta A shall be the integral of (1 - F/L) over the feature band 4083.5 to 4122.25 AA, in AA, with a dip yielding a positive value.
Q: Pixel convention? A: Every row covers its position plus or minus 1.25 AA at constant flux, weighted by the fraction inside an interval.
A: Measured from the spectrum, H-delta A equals -2.3 AA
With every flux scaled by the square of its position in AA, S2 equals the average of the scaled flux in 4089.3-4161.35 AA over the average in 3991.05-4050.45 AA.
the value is 1.1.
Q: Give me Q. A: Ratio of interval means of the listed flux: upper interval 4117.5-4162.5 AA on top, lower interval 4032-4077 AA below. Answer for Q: 1.05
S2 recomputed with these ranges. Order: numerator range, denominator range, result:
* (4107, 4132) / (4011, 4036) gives 1.11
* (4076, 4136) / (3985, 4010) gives 1.10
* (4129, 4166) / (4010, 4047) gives 1.09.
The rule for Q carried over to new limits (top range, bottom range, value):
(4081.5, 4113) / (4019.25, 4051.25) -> 1.02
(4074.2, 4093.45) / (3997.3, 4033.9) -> 1.05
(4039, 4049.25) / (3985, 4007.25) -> 1.00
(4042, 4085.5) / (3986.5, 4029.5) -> 0.96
